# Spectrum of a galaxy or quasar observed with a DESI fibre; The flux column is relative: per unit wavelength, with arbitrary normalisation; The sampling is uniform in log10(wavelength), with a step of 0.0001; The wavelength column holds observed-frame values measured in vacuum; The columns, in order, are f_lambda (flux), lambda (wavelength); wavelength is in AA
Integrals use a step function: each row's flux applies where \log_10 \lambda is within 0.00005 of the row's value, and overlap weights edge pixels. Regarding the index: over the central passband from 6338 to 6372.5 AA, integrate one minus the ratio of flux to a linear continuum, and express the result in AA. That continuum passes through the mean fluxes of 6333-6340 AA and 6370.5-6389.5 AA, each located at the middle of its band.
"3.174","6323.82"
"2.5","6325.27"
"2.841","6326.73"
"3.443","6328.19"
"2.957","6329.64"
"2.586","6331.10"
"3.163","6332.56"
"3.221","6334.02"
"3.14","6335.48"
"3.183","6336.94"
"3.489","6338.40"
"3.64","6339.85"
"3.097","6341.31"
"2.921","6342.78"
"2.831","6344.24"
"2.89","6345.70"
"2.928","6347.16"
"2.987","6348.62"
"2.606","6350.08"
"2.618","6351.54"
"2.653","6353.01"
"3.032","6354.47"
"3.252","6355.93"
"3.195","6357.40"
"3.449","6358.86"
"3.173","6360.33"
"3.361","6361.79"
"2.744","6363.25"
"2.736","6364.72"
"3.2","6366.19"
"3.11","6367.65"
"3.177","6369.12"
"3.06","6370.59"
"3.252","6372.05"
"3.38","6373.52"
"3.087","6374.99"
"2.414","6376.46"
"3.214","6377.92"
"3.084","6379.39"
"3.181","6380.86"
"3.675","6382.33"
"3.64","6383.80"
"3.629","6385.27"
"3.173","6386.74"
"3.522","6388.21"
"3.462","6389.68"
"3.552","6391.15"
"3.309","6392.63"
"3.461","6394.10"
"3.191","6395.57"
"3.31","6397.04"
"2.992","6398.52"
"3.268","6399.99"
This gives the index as 2.48 AA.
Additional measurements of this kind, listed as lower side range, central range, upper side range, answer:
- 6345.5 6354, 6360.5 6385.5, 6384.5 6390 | 0.2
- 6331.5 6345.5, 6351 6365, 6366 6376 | 0.5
